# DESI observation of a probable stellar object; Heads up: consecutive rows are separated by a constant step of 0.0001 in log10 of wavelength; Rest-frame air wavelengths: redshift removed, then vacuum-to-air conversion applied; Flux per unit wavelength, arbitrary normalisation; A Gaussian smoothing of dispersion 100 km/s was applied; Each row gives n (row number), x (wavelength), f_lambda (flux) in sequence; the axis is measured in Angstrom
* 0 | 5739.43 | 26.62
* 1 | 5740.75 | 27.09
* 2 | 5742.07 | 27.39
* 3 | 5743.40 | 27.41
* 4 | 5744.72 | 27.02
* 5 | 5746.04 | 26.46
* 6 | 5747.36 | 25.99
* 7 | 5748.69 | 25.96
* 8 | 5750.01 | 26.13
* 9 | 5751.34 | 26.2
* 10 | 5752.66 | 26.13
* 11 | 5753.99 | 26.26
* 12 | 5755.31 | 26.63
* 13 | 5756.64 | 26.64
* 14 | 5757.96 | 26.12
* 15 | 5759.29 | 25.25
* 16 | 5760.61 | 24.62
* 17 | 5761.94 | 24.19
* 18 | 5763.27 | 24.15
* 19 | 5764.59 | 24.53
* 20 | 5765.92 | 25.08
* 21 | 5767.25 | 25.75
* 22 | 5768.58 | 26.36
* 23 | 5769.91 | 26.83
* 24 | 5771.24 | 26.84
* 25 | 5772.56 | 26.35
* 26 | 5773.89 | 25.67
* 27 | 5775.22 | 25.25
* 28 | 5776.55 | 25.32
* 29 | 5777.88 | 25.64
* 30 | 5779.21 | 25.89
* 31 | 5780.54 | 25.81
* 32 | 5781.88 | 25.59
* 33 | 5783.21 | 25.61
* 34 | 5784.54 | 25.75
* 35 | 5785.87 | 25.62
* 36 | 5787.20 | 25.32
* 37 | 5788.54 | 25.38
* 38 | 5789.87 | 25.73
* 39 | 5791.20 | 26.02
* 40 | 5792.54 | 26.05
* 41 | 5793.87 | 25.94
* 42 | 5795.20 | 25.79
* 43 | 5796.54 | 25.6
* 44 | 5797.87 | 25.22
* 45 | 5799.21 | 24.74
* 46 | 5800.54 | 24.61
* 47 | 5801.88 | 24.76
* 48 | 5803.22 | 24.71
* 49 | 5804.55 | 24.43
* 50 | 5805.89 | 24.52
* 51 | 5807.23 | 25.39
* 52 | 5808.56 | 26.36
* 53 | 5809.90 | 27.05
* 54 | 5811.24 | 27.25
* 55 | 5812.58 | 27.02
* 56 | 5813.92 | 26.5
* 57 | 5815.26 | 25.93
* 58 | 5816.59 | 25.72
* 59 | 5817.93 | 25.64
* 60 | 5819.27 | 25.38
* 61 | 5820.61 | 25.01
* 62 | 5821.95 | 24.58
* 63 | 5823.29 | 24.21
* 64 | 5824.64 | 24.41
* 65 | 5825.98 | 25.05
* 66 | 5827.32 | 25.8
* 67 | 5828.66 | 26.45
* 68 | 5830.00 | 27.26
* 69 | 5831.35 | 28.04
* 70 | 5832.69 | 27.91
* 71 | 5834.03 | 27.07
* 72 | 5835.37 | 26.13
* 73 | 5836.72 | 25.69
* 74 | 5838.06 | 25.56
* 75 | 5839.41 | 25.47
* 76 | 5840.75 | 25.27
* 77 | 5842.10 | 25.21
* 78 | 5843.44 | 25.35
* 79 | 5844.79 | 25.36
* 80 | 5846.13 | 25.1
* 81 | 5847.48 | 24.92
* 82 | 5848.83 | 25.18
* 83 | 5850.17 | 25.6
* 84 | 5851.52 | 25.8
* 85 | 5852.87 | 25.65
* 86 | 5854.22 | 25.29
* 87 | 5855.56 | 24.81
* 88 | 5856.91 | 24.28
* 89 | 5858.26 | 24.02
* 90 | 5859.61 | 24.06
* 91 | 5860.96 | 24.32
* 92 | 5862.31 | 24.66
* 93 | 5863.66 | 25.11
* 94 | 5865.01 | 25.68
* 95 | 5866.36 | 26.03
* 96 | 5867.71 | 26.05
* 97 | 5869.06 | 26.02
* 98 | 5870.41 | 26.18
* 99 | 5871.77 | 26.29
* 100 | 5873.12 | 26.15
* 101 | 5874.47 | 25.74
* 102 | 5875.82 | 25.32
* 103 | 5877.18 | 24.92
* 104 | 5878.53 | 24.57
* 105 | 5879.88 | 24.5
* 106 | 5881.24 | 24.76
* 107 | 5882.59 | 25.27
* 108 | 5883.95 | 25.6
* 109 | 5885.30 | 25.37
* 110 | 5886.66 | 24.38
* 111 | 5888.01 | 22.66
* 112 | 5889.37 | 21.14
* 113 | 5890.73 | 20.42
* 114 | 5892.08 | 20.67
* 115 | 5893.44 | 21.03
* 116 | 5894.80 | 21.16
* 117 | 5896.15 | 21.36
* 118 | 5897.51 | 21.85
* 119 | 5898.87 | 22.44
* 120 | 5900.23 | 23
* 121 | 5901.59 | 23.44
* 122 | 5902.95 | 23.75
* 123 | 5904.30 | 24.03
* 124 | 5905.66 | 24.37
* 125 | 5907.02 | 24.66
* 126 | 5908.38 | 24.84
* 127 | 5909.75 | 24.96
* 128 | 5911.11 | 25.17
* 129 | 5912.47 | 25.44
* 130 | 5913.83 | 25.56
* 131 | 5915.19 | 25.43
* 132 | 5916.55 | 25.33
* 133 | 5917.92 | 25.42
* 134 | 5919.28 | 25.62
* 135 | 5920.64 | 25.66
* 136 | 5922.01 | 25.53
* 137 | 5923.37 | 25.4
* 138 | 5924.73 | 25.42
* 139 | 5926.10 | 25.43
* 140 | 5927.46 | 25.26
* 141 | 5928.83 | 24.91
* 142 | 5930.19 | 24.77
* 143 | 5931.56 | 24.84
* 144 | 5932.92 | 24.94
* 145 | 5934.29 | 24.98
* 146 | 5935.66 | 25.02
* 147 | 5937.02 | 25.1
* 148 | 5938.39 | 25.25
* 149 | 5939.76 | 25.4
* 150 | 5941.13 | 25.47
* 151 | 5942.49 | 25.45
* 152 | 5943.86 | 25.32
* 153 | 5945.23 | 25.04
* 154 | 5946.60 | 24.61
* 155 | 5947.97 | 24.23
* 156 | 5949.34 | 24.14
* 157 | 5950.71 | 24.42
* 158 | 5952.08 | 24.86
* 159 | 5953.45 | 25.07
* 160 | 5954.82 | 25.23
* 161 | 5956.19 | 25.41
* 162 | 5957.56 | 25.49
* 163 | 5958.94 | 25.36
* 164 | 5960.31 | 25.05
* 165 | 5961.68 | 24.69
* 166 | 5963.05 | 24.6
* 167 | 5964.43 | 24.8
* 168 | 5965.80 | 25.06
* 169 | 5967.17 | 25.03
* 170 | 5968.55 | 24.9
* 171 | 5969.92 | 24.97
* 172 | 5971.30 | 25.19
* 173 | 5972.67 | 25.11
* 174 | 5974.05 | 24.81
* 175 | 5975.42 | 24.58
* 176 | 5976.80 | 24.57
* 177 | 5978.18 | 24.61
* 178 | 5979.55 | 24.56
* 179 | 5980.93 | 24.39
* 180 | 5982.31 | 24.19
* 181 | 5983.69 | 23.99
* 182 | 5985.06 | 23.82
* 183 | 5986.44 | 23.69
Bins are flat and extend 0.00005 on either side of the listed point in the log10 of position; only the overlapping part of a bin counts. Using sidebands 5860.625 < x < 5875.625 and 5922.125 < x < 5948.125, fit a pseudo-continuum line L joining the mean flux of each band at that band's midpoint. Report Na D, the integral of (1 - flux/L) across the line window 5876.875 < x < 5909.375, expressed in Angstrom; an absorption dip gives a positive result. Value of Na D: 2.7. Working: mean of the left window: 25.7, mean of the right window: 25.1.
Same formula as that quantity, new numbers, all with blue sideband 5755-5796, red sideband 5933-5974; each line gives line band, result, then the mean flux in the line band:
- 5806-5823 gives -0.3 Angstrom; 25.9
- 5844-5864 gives 0.3 Angstrom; 24.9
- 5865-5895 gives 1.1 Angstrom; 24.4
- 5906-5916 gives 0.0 Angstrom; 25.1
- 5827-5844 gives -0.6 Angstrom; 26.3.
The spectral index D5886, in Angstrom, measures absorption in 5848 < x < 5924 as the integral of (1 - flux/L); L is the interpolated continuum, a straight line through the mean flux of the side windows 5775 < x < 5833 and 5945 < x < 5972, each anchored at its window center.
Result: 2.32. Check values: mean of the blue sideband 25.7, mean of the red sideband 24.9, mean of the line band 24.5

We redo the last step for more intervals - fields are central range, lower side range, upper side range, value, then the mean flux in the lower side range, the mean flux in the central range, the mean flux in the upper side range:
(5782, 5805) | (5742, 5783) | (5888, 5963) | 0.2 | 25.9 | 25.4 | 24.4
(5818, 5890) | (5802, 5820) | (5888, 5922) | -1.4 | 25.8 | 25.3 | 23.6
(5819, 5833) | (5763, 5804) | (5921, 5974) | -0.2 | 25.6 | 25.8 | 25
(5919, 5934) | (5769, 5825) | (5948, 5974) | -0.1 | 25.6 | 25.2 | 24.9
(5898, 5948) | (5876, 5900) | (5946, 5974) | -1.9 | 23.1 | 24.9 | 24.9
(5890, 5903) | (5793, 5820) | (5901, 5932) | 1.7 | 25.6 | 21.8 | 25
